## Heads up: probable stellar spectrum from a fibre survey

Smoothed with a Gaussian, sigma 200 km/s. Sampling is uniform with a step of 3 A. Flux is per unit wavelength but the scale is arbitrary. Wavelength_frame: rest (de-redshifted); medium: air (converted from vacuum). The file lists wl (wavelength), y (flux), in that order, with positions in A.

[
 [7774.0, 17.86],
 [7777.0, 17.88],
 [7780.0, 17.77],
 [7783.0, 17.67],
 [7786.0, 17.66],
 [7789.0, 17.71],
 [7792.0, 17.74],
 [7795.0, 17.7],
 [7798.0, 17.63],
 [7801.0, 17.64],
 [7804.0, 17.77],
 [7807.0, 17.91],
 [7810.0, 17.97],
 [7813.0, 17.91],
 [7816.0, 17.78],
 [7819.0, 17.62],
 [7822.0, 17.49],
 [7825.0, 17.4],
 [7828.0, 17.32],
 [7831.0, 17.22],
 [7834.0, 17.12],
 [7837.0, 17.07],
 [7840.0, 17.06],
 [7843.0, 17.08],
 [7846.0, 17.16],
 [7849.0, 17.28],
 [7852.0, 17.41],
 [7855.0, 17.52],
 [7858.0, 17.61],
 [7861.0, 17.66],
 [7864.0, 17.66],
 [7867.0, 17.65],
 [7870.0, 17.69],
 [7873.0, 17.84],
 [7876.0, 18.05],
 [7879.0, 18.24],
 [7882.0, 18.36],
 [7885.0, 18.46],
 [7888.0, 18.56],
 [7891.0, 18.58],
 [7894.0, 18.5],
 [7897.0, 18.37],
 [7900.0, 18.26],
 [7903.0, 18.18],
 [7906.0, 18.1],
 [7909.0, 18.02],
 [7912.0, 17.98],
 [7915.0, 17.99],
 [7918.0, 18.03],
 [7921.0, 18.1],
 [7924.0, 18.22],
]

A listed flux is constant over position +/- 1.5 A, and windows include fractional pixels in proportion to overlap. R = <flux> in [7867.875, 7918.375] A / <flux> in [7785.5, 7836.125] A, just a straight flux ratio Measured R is 1.03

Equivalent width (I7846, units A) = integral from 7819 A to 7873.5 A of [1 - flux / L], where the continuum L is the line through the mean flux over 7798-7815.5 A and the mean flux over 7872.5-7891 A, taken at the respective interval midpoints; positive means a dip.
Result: 2.03 A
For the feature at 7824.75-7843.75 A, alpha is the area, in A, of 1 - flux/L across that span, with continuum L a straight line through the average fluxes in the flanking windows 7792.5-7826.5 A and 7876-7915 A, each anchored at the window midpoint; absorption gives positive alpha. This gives 0.7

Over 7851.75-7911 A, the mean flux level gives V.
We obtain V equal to 18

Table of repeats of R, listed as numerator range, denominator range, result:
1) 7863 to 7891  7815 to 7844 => 1.05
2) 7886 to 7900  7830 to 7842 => 1.08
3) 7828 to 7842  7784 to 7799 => 0.97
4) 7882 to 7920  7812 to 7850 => 1.05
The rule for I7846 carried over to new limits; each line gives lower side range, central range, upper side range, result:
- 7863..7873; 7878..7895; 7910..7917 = -0.6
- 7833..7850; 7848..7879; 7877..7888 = 0.2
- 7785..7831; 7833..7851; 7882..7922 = 0.7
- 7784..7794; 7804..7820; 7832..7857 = -0.3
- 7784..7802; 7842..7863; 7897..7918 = 0.6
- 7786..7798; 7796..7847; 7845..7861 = 0.2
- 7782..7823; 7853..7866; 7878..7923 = 0.3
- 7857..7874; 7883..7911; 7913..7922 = -0.7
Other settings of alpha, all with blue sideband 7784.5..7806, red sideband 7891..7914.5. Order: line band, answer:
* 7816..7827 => 0.2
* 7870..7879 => 0.1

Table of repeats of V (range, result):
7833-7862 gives 17.3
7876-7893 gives 18.4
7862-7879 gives 17.8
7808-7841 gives 17.5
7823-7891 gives 17.6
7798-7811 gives 17.8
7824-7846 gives 17.2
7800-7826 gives 17.7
